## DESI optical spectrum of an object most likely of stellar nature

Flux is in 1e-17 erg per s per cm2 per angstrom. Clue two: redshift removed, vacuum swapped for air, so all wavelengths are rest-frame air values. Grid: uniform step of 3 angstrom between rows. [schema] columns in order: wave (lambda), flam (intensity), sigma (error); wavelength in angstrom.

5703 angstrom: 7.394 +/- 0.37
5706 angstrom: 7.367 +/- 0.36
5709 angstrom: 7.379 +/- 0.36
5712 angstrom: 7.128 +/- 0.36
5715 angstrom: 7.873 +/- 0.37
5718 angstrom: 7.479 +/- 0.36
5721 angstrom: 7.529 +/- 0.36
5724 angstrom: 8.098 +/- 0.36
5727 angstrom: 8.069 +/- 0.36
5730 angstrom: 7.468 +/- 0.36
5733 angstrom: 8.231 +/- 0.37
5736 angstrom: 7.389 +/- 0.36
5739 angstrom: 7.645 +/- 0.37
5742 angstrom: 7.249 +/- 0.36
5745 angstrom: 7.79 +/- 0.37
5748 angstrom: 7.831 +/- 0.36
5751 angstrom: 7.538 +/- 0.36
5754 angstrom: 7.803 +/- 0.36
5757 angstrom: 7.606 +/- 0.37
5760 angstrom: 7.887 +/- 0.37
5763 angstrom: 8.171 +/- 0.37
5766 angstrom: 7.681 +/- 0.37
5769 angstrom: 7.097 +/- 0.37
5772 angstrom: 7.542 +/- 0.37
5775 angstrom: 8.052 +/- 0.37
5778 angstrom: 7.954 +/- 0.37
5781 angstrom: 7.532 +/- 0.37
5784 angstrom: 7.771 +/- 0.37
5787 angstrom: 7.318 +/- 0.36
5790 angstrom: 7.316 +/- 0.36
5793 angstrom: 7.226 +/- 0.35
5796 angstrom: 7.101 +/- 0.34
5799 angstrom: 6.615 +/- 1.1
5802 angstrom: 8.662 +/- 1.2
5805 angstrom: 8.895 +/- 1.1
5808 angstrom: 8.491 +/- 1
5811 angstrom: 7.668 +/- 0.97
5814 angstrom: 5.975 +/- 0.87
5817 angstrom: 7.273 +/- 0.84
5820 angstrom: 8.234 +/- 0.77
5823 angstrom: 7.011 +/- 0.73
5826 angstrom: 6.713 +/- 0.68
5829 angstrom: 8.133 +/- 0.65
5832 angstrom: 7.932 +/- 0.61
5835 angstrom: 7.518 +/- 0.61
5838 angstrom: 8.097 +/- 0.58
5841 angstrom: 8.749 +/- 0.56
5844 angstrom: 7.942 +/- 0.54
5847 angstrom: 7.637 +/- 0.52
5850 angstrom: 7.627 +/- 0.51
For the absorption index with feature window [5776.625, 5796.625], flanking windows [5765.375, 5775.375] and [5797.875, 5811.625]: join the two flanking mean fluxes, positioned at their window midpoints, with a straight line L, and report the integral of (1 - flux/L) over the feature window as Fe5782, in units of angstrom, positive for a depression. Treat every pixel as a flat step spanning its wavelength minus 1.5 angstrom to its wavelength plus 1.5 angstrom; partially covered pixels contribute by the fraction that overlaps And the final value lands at 0.9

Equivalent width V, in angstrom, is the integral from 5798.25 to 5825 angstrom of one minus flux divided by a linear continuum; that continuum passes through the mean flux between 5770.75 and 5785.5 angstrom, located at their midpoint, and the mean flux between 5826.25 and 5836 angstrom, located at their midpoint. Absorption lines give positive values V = 0.3 angstrom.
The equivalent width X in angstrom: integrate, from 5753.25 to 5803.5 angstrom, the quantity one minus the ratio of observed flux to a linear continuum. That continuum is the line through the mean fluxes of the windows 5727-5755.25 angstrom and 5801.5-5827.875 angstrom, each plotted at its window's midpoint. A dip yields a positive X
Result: 0.32 angstrom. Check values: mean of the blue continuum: 7.68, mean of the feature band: 7.6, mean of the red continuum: 7.63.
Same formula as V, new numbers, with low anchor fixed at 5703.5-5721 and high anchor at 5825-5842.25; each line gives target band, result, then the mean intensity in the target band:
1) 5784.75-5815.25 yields 0.8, 7.55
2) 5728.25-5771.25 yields -0.5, 7.67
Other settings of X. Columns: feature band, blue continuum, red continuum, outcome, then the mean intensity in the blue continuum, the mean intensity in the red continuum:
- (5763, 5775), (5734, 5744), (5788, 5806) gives -0.11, 7.49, 7.59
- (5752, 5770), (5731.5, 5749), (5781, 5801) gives -0.48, 7.69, 7.28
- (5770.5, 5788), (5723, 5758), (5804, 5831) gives -0.12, 7.72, 7.58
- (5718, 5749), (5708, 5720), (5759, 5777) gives -0.61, 7.47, 7.74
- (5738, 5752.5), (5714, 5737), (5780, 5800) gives 0.02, 7.77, 7.28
